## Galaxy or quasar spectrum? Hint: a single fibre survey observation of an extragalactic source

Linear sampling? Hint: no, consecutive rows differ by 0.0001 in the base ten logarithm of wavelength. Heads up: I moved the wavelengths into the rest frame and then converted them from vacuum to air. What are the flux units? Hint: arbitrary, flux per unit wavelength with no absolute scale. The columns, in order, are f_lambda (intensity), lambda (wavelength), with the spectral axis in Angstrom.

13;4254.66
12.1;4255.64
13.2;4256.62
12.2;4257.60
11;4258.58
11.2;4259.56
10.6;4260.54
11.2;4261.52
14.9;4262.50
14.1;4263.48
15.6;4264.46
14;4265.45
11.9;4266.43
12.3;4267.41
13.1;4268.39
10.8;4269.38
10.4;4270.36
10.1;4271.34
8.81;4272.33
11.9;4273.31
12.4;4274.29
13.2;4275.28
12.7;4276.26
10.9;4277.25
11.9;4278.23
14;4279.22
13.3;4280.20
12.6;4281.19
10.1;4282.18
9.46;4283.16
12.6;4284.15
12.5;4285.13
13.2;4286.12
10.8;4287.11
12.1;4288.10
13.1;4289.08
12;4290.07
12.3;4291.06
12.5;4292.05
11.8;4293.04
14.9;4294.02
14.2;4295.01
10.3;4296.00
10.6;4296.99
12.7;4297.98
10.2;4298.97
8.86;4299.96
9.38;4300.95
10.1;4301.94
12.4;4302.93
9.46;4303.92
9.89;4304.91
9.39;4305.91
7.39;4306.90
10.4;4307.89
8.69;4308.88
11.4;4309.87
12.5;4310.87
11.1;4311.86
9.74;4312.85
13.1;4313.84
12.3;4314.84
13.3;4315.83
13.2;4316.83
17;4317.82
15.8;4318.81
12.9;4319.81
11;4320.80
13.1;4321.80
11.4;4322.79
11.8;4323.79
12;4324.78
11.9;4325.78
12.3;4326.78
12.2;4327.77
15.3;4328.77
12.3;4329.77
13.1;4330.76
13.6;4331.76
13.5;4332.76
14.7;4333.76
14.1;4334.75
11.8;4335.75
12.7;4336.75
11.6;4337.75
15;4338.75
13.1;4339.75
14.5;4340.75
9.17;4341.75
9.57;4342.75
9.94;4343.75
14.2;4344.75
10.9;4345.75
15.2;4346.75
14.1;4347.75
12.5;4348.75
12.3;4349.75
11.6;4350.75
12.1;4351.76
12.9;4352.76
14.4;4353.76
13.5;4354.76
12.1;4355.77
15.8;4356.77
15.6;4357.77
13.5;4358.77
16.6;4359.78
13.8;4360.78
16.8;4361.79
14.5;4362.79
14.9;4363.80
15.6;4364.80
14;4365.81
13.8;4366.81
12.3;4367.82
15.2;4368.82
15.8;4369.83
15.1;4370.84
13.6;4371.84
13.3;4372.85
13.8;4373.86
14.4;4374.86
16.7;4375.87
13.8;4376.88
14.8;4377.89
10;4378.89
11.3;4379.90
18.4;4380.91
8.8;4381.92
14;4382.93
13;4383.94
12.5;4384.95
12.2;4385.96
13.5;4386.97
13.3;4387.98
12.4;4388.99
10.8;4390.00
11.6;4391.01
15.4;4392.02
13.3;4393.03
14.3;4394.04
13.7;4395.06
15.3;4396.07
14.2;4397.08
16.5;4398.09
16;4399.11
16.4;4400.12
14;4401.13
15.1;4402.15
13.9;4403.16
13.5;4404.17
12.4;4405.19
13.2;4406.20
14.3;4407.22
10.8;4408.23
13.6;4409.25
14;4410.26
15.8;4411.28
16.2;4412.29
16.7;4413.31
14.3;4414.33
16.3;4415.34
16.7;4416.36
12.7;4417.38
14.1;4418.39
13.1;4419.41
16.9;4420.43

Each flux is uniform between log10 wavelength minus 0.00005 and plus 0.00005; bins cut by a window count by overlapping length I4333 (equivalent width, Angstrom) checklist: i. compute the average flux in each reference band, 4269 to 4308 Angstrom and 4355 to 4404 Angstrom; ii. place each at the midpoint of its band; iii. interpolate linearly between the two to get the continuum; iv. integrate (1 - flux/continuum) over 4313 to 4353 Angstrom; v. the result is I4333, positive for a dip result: -0.3 Angstrom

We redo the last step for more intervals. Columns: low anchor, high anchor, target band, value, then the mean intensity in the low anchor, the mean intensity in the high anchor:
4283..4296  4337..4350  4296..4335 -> 1.81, 12.4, 12.5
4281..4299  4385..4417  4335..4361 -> 0.25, 12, 14.2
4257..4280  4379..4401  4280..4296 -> 0.17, 12.2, 13.6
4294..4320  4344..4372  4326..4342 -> -0.39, 11.4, 14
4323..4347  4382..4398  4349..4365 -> -1.46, 12.6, 13.3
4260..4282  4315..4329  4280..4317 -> 3.75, 12.3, 13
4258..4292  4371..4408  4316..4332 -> -0.34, 12.1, 13.7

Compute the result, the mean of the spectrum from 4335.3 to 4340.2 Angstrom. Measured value 12.8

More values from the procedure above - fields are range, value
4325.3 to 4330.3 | 12.8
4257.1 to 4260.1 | 11.5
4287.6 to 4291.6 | 12.4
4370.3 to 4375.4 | 14.1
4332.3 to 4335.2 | 14.1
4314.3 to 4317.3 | 12.9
